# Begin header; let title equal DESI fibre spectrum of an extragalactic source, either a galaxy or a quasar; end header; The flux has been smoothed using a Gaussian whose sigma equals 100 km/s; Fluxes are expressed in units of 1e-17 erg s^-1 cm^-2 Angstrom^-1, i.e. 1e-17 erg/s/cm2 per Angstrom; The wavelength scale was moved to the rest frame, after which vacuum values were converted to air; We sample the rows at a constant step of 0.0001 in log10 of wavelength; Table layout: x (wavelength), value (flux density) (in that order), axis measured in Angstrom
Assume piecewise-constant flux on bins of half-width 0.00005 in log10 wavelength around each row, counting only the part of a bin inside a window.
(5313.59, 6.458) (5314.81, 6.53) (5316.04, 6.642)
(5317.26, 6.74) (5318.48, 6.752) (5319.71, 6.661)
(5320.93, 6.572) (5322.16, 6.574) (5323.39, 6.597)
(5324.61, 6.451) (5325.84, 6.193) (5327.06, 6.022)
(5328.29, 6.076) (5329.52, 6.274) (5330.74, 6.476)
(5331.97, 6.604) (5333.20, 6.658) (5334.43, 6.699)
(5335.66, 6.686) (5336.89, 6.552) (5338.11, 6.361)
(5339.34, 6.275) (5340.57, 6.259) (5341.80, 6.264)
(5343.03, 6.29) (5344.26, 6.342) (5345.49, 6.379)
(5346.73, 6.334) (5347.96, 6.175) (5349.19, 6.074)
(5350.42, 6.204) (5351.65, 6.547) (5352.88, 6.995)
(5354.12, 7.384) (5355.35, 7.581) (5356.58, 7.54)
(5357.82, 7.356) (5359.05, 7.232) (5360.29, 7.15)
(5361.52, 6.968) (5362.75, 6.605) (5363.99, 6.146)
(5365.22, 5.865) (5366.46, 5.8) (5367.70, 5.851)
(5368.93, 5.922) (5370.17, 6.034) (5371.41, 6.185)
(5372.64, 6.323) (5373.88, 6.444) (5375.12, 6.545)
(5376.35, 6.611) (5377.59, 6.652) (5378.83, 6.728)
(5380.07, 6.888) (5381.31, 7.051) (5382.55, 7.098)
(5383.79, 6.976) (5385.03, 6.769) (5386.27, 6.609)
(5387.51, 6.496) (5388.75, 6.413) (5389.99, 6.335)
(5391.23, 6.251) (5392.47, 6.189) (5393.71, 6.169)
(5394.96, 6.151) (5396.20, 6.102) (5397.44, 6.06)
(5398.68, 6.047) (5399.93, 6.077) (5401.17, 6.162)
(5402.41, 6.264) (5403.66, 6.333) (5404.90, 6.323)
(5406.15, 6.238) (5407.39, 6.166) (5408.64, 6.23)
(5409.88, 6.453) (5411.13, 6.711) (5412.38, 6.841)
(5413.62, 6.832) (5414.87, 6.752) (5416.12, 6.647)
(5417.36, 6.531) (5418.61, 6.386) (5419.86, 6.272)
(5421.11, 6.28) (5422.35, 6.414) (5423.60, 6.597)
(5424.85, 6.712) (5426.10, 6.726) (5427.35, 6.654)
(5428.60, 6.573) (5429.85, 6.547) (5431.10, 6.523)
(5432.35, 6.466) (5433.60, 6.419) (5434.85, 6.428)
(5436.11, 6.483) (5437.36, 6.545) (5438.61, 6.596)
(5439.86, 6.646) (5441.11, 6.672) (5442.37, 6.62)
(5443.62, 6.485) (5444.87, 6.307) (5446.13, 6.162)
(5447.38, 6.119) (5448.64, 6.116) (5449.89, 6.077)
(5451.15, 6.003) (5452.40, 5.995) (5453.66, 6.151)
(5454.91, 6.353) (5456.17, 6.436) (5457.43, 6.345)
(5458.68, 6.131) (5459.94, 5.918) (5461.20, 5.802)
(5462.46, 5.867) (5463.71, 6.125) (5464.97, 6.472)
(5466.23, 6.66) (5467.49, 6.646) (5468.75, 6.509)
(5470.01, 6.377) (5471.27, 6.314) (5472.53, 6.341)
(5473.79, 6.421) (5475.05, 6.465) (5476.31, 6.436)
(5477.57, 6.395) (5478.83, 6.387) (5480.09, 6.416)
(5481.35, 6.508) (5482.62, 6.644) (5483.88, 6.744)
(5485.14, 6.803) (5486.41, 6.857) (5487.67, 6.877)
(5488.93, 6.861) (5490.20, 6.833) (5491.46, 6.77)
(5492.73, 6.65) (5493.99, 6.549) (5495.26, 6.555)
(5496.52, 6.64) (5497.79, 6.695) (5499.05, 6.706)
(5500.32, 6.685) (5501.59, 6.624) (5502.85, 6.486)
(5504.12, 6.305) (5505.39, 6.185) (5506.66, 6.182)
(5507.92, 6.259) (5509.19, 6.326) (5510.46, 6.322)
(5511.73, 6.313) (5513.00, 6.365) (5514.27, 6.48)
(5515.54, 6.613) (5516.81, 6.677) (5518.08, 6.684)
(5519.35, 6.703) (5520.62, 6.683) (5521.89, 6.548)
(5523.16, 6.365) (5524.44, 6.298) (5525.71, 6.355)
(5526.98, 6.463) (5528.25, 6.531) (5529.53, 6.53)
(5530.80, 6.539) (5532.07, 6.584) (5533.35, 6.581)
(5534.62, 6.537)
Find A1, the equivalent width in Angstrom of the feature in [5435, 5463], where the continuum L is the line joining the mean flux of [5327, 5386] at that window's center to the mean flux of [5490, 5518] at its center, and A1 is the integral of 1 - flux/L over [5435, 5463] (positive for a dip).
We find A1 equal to 1.1 Angstrom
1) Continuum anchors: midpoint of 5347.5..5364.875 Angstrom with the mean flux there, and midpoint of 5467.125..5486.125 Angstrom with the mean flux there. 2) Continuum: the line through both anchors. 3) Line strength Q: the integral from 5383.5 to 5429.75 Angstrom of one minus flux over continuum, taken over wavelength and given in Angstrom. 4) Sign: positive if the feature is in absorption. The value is 1.9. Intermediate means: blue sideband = 6.85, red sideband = 6.5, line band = 6.42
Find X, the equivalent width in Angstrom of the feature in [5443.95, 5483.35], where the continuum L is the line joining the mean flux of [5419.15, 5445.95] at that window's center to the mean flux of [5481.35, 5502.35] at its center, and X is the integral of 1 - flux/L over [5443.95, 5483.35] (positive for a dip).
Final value 2.0 Angstrom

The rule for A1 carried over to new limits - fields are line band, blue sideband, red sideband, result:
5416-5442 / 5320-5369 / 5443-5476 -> -0.8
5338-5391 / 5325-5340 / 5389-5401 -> -2.3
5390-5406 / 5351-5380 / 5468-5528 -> 1.0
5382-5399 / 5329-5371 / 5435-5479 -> 0.1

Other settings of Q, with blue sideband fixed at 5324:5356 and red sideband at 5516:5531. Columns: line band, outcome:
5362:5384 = 0.20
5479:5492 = -0.40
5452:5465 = 0.75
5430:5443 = -0.07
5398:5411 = 0.49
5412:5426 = -0.16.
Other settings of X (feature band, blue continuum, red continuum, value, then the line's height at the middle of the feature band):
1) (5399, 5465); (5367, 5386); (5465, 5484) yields 1.30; 6.5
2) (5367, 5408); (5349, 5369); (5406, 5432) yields 1.50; 6.62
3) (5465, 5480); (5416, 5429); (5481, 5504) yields 0.43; 6.64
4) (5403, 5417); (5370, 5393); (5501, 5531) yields 0.09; 6.55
